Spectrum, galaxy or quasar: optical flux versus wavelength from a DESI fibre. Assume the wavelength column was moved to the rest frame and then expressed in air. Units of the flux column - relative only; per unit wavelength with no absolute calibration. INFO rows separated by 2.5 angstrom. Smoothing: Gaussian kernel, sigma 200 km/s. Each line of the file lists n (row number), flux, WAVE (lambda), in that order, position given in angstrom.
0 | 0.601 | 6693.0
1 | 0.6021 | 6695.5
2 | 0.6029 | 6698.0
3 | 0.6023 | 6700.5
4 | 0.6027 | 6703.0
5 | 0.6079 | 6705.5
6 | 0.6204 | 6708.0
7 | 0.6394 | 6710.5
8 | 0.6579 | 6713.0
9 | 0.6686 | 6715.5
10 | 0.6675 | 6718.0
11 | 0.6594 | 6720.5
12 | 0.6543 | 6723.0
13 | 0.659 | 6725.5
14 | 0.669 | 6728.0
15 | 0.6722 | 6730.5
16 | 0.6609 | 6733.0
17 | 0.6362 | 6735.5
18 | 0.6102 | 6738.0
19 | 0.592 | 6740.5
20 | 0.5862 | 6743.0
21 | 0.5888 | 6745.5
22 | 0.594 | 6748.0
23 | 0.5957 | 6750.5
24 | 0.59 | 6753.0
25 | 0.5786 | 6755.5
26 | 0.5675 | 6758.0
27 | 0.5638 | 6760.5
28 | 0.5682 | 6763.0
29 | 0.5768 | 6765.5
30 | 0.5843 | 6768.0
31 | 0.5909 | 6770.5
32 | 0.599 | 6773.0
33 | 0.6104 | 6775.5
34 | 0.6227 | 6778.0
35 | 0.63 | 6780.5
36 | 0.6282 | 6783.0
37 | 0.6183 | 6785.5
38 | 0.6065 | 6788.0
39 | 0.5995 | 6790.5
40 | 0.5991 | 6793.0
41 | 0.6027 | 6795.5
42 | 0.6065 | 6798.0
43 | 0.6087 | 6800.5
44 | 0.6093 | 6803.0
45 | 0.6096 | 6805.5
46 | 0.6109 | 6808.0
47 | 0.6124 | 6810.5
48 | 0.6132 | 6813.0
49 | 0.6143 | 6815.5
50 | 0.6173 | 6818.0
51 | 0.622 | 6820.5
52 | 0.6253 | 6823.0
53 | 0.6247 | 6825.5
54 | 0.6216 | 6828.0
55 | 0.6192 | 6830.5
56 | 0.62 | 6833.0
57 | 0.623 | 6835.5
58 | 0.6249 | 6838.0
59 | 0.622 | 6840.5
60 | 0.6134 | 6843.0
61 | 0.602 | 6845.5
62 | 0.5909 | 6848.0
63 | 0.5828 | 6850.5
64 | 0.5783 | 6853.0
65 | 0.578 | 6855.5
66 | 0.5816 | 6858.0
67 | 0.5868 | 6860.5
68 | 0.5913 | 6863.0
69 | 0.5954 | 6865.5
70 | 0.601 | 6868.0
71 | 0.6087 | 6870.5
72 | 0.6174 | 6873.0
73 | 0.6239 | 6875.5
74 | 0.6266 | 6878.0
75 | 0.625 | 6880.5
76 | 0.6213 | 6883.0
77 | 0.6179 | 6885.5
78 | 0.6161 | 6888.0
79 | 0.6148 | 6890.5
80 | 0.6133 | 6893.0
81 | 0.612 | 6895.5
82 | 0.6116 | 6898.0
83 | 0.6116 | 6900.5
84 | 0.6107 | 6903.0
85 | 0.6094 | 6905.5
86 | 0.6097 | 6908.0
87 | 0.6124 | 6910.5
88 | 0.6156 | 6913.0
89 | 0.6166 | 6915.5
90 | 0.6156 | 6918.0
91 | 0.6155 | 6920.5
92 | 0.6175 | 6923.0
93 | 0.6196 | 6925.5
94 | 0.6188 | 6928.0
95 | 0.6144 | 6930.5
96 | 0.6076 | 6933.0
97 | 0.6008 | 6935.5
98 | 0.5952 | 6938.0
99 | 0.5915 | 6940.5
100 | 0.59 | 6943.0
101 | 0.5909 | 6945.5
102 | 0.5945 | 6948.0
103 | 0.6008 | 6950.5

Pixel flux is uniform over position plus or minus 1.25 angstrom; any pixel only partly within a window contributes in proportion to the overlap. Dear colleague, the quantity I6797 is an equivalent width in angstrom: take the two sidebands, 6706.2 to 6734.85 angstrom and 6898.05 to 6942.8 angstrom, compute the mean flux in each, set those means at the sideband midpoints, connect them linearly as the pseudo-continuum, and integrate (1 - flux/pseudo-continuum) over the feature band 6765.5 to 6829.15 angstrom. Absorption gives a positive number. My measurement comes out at 2.7 angstrom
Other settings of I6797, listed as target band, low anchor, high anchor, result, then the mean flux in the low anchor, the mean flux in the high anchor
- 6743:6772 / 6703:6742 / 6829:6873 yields 2.3 angstrom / 0.643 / 0.602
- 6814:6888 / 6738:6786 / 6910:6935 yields -0.5 angstrom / 0.594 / 0.615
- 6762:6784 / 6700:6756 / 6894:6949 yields 0.8 angstrom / 0.628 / 0.608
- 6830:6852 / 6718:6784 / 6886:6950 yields 0.0 angstrom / 0.612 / 0.609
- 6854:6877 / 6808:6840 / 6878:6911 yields 0.7 angstrom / 0.62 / 0.615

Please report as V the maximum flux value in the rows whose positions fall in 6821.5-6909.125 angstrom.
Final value 0.6266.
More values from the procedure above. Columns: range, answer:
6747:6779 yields 0.6227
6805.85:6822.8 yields 0.622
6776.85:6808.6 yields 0.63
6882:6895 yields 0.6213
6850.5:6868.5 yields 0.601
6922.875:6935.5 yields 0.6196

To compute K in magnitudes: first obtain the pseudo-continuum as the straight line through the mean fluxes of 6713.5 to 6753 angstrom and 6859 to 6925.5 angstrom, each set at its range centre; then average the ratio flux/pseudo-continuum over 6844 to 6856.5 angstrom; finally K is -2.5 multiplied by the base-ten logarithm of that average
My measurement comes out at 0.06 mag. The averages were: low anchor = 0.633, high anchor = 0.612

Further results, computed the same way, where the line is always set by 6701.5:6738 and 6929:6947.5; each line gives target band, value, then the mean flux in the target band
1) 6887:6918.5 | -0.01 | 0.613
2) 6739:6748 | 0.09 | 0.59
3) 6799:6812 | 0.03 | 0.61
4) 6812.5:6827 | 0.01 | 0.62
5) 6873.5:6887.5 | -0.02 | 0.622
